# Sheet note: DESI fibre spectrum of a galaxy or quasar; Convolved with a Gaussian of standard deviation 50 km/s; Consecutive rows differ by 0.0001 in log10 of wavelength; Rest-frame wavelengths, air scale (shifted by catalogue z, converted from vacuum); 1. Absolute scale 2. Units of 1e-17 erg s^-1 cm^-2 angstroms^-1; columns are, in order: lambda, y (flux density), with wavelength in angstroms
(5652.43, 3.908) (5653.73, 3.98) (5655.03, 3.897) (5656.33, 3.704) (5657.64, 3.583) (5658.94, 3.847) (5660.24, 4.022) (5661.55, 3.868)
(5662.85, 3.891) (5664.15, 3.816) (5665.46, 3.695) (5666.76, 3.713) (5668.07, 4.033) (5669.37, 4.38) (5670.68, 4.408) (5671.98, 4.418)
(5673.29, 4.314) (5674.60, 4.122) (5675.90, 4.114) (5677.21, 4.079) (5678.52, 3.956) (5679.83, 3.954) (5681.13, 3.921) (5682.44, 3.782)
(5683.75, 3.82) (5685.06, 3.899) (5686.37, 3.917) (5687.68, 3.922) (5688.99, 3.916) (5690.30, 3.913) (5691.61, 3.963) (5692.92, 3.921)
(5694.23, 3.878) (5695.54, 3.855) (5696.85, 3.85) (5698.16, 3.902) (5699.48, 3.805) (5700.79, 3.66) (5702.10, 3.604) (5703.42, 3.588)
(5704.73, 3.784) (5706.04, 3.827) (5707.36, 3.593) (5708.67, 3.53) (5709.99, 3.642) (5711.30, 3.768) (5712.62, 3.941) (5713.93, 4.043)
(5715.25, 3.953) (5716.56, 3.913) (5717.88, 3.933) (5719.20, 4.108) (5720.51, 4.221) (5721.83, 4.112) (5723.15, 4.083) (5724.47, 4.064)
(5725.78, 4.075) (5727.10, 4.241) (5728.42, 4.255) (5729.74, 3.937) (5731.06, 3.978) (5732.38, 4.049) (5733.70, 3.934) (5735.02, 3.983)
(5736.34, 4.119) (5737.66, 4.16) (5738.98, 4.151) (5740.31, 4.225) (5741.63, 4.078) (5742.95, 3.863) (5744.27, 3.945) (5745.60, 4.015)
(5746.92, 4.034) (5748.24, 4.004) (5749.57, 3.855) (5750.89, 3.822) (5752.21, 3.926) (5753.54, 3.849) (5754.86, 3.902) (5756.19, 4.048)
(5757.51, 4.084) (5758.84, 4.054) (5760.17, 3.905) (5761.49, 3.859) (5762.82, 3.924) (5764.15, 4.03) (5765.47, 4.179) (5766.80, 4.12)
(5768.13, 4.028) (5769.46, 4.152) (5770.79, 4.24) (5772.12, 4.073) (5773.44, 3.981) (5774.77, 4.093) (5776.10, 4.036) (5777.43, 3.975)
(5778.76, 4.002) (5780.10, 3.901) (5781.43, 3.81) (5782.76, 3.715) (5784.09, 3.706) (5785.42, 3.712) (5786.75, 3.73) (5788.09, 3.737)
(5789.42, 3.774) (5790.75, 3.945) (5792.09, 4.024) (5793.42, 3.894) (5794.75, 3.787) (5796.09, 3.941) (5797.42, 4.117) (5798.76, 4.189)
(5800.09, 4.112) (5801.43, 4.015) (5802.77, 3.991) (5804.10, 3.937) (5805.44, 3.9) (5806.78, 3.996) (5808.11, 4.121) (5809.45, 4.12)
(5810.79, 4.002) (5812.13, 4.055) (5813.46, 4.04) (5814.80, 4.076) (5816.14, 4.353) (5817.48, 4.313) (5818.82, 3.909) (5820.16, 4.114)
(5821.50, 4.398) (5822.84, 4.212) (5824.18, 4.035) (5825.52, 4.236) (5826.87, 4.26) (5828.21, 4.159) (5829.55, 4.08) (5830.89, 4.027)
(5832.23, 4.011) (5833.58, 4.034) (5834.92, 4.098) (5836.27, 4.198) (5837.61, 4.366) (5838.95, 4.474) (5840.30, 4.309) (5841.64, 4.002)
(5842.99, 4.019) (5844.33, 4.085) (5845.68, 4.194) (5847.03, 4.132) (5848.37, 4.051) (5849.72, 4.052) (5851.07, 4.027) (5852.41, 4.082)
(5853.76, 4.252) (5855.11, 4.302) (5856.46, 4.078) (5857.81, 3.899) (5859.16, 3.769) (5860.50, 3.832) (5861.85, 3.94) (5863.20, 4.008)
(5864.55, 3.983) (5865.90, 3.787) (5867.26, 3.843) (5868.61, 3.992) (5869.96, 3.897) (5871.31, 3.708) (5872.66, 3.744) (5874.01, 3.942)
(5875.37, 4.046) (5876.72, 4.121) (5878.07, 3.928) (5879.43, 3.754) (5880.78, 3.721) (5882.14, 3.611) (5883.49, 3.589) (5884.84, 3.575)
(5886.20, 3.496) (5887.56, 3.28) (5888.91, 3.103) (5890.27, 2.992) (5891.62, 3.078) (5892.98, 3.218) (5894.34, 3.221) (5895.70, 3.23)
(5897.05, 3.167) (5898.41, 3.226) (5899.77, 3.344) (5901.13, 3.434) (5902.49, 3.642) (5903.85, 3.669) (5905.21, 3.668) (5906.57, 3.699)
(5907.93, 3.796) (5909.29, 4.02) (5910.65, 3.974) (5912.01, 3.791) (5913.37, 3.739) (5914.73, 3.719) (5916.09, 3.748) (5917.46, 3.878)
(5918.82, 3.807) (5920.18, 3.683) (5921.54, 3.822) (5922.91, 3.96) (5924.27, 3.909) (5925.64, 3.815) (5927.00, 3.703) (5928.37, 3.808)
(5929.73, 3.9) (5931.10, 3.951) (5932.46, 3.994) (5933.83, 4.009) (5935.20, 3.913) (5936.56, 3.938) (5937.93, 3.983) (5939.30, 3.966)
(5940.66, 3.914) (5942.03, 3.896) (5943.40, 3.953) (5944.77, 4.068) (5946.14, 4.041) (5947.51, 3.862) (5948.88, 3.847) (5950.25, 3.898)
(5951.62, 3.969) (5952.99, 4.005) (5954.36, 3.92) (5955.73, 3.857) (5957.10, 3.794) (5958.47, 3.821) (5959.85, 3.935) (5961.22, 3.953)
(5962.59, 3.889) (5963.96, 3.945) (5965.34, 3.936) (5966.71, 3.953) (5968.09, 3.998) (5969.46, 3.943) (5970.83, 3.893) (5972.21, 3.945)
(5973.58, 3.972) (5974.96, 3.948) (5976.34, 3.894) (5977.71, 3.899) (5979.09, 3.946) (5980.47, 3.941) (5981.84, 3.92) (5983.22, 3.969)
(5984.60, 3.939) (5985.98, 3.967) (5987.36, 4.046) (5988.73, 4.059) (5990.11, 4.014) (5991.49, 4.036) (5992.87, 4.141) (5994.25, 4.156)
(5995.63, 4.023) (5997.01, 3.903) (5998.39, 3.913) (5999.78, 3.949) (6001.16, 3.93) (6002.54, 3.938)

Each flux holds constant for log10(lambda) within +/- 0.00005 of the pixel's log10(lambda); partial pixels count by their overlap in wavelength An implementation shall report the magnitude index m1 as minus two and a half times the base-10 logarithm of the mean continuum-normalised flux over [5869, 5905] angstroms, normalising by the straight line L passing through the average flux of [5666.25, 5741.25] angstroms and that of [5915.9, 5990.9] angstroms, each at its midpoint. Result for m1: 0.12 mag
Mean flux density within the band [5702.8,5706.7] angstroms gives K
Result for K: 3.74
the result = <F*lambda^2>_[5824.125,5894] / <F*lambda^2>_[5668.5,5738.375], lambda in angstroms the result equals 1.04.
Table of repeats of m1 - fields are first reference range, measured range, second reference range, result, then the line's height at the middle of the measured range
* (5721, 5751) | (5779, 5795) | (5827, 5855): 0.076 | 4.09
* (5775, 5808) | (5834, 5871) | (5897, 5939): -0.057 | 3.85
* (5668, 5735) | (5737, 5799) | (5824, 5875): 0.008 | 4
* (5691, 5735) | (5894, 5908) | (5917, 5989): 0.137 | 3.92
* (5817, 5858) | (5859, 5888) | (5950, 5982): 0.077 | 4.08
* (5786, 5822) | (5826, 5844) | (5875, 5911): -0.083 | 3.85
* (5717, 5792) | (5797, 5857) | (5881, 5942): -0.077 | 3.84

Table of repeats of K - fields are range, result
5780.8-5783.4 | 3.76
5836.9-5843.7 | 4.24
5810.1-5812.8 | 4.04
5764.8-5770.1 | 4.12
